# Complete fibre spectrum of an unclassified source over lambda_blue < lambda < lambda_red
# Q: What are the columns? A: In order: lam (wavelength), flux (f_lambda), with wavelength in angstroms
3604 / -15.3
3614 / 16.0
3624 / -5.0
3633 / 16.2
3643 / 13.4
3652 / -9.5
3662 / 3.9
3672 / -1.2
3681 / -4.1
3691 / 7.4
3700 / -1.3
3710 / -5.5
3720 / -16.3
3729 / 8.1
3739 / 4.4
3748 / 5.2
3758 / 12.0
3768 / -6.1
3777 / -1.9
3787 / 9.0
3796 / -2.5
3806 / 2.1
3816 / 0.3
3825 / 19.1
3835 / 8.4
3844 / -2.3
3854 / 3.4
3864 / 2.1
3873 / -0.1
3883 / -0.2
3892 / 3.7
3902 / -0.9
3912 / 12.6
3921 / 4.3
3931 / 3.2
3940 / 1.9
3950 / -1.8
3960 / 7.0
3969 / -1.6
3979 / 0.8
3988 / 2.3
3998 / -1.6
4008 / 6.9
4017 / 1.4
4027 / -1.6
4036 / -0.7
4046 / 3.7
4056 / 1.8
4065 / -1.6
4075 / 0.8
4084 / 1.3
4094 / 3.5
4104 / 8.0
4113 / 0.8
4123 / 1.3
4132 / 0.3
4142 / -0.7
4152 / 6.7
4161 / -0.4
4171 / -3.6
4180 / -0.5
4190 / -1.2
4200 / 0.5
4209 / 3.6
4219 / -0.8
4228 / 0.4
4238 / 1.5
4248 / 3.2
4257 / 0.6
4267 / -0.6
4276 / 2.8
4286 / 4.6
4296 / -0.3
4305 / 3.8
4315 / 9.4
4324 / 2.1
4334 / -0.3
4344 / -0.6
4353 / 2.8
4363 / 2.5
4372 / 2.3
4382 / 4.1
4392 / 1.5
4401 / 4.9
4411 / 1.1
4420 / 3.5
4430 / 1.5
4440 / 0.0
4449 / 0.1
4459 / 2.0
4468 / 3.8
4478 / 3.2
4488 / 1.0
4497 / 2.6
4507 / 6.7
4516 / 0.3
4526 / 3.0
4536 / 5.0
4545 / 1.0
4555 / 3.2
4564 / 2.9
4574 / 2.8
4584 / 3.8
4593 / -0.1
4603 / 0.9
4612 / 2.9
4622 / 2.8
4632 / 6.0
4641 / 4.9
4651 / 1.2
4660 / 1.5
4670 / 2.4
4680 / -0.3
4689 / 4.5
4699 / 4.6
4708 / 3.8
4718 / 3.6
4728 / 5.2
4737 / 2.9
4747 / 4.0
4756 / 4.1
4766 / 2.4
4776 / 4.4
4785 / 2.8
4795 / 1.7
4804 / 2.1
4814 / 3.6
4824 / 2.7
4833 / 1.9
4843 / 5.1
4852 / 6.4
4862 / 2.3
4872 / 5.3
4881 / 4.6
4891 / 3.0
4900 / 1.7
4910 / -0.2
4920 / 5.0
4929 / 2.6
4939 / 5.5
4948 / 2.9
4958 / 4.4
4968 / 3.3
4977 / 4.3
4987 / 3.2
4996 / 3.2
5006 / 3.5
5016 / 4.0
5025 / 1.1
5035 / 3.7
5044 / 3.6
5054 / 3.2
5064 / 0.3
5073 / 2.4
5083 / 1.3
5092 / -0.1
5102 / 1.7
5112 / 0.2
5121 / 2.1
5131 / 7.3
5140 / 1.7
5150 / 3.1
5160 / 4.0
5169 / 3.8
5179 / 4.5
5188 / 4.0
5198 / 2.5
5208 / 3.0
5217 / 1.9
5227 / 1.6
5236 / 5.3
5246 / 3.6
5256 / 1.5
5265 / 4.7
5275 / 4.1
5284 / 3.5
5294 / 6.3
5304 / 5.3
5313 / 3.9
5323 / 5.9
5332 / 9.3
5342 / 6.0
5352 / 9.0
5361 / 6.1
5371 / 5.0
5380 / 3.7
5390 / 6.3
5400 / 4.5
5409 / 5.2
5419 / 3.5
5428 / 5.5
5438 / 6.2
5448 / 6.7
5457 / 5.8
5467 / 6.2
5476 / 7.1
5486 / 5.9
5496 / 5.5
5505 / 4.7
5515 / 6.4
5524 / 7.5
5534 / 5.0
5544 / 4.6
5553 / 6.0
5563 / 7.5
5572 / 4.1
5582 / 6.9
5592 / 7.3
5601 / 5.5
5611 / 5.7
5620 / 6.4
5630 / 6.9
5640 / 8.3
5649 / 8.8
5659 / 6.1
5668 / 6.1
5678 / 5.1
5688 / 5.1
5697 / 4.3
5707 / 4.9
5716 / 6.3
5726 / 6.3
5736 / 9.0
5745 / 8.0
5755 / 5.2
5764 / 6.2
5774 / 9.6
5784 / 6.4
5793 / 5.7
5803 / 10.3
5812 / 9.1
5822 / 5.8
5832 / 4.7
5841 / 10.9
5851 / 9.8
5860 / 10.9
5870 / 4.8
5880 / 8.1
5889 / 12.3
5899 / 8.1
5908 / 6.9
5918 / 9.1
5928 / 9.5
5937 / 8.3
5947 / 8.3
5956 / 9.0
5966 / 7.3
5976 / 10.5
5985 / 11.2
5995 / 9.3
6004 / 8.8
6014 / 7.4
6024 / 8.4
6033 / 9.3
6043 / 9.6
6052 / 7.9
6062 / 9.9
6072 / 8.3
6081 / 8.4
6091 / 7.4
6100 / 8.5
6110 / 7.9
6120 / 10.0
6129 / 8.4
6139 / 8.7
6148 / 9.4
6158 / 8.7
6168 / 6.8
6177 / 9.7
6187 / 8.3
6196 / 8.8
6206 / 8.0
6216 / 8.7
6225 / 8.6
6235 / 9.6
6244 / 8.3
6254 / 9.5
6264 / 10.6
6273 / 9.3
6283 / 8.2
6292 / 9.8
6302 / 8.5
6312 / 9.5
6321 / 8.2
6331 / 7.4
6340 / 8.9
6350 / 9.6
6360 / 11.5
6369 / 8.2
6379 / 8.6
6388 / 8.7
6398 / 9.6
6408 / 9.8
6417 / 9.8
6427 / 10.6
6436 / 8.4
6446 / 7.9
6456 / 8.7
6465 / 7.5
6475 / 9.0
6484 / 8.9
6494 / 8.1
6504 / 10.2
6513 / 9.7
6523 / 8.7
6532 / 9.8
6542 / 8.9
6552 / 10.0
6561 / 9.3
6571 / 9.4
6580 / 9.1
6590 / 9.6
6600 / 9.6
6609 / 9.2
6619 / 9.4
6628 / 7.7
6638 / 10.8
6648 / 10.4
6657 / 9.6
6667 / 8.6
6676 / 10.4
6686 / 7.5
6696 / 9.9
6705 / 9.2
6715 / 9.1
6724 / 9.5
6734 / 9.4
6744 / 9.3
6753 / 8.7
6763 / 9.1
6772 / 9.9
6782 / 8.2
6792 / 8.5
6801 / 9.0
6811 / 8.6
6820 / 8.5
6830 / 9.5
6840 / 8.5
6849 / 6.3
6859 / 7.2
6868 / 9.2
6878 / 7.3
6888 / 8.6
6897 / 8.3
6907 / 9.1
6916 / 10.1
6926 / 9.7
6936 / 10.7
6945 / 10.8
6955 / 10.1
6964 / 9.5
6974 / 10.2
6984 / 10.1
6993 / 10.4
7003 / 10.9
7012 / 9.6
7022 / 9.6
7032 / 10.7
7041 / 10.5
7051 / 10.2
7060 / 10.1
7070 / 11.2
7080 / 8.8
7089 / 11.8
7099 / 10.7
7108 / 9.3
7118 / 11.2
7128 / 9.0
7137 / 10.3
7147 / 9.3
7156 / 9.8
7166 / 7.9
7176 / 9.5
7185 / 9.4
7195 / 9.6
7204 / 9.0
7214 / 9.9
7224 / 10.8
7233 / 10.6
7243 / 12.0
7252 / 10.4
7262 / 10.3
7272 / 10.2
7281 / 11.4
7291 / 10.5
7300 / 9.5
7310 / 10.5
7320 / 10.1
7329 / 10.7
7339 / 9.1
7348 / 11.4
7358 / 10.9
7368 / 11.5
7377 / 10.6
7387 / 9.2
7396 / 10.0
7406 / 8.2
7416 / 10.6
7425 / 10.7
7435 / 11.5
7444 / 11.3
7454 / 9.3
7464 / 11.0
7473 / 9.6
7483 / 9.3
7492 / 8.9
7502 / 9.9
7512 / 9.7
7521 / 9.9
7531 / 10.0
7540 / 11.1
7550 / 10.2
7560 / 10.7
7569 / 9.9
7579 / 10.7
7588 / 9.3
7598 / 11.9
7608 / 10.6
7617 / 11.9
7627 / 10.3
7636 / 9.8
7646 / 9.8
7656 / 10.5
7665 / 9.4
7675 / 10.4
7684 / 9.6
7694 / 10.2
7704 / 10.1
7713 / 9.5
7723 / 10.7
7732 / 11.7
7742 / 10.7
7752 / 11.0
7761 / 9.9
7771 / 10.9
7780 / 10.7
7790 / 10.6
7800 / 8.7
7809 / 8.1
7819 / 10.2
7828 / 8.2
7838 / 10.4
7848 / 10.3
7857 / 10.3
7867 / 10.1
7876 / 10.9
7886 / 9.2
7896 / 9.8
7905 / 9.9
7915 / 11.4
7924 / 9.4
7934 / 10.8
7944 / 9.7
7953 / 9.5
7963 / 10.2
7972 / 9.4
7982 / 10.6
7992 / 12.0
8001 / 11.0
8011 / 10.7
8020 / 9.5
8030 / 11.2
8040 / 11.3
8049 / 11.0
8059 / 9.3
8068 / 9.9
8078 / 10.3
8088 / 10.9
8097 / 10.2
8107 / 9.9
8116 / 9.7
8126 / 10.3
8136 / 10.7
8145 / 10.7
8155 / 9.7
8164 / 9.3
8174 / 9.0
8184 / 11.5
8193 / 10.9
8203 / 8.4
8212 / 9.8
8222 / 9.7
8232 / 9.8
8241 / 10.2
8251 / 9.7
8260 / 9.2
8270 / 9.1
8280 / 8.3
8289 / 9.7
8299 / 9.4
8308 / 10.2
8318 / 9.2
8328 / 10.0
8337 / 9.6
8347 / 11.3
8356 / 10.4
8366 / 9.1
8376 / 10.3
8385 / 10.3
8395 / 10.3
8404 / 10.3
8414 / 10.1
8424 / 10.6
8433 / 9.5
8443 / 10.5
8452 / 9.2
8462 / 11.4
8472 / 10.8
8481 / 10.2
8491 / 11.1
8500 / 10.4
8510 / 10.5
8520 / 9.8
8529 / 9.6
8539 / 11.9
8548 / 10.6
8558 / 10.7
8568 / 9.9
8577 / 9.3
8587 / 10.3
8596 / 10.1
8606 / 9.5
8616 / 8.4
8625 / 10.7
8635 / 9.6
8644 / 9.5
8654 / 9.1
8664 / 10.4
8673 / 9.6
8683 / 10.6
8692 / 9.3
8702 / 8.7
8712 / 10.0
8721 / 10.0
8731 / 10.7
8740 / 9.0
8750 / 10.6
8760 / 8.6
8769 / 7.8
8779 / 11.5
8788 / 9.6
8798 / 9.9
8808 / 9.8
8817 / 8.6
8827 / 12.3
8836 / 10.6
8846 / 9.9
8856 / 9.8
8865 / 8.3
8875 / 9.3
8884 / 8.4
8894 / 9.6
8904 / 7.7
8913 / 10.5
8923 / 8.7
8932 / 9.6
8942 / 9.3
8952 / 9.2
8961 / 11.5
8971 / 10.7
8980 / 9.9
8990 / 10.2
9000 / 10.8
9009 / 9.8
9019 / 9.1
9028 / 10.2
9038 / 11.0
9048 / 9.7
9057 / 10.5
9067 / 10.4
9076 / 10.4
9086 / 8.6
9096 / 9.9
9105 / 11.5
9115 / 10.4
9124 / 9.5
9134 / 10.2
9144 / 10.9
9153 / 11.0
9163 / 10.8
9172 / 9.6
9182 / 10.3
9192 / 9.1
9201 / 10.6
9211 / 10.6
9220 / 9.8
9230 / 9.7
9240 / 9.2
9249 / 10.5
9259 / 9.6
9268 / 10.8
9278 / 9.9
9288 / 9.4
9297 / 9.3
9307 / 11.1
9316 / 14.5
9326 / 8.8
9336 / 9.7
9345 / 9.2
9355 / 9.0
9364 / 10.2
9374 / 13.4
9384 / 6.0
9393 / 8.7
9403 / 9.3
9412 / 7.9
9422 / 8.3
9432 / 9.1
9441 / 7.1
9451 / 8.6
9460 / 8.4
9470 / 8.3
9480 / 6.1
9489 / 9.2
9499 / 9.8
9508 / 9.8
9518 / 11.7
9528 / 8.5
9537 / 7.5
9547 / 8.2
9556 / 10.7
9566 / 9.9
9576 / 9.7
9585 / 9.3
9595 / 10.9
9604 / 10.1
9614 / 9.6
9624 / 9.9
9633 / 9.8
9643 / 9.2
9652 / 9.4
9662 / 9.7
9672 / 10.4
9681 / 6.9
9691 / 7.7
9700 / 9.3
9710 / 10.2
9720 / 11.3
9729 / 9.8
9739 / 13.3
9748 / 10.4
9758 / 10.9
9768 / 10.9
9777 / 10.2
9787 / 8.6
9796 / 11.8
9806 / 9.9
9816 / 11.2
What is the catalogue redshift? 0.32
